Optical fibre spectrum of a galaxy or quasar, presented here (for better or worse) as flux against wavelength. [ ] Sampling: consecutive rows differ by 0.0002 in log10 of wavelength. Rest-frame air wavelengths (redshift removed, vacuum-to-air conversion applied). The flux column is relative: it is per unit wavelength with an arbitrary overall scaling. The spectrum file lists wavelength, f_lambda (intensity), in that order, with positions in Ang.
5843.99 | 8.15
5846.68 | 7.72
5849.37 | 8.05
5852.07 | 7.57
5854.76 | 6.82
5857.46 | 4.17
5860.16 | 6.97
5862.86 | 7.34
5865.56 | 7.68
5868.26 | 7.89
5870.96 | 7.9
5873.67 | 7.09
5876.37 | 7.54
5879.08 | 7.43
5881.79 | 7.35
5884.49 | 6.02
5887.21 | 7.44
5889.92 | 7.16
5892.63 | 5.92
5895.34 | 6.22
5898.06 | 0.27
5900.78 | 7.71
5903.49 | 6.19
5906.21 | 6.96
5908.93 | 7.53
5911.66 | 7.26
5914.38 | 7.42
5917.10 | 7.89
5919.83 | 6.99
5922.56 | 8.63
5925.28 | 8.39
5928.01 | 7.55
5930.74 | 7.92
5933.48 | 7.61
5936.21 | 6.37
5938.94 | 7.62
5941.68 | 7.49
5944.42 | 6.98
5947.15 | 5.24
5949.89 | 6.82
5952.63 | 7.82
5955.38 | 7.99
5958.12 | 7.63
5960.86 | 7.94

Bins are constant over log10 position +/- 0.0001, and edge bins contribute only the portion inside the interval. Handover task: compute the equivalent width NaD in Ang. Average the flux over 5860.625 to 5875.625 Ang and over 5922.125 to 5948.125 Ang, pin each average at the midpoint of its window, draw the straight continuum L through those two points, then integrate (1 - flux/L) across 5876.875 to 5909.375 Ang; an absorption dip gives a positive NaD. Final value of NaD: 4.9 Ang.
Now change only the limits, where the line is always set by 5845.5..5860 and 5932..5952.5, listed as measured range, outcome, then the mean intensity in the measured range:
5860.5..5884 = -1.94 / 7.45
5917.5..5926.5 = -1.38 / 7.99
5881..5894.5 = 0.31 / 6.74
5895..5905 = 2.74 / 5.01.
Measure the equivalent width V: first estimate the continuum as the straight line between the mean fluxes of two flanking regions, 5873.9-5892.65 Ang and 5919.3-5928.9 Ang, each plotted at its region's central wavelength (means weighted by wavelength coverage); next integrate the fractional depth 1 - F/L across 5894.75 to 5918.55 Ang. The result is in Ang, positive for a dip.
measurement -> 3.8 Ang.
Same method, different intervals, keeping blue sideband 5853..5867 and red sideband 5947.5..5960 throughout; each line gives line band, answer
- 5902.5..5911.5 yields 0.06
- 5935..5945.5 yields 0.22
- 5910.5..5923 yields -0.84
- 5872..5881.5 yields -0.84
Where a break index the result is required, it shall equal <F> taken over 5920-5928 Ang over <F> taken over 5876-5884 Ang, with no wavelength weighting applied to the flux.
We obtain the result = 1.12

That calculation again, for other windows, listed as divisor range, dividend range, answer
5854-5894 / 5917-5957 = 1.06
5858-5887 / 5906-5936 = 1.05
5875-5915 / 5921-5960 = 1.14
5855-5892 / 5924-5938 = 1.07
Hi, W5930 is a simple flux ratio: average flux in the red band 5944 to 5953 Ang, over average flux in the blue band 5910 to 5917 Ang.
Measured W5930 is 0.88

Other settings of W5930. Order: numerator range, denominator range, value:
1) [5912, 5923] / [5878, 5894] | 1.11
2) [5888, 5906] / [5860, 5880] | 0.76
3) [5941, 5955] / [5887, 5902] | 1.23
